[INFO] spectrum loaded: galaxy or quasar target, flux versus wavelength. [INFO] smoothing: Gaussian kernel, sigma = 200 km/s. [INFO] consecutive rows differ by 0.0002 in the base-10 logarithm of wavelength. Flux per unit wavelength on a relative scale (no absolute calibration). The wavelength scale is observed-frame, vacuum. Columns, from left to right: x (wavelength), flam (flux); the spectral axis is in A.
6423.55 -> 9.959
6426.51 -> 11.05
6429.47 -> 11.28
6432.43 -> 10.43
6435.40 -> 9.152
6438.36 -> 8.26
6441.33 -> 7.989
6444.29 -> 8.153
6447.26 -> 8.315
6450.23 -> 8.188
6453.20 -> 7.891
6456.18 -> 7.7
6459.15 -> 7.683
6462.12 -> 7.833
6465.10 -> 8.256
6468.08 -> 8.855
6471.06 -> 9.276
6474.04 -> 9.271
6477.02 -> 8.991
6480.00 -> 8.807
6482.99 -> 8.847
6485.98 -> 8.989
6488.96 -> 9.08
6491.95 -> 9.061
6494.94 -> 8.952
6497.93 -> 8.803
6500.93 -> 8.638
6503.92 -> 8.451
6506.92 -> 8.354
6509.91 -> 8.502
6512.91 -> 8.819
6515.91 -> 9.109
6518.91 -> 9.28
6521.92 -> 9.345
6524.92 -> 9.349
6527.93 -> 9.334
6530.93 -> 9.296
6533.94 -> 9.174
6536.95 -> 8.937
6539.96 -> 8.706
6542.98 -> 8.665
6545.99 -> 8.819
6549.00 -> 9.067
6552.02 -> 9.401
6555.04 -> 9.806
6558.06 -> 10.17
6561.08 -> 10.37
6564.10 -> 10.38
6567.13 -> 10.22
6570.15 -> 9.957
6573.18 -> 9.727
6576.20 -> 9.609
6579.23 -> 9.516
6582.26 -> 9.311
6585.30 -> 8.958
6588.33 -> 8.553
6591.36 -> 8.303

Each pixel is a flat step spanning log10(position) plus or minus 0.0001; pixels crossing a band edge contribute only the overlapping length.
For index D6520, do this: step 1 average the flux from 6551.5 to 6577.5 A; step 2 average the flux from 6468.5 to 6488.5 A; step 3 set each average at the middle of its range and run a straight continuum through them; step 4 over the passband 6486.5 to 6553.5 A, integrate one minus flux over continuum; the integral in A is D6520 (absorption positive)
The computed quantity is 3.7 A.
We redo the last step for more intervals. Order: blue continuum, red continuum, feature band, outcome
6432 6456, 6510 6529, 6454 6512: 1.0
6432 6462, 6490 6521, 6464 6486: -1.0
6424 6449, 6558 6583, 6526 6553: 2.1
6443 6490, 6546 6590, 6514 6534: -0.3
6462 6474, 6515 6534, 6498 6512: 0.9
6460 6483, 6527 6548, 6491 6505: 0.1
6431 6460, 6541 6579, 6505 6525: 0.5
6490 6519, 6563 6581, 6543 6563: 0.1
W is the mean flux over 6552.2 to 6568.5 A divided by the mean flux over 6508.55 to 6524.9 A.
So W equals 1.1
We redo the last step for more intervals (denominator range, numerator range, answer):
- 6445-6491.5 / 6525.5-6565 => 1.10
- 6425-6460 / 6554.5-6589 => 1.10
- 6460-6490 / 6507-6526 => 1.02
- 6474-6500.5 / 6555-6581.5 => 1.11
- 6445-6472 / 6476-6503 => 1.09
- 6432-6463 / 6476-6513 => 1.06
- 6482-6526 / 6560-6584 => 1.11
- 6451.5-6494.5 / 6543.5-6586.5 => 1.12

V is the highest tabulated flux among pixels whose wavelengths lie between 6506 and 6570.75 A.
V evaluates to 10.38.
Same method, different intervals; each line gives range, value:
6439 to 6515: 9.276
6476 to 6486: 8.991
